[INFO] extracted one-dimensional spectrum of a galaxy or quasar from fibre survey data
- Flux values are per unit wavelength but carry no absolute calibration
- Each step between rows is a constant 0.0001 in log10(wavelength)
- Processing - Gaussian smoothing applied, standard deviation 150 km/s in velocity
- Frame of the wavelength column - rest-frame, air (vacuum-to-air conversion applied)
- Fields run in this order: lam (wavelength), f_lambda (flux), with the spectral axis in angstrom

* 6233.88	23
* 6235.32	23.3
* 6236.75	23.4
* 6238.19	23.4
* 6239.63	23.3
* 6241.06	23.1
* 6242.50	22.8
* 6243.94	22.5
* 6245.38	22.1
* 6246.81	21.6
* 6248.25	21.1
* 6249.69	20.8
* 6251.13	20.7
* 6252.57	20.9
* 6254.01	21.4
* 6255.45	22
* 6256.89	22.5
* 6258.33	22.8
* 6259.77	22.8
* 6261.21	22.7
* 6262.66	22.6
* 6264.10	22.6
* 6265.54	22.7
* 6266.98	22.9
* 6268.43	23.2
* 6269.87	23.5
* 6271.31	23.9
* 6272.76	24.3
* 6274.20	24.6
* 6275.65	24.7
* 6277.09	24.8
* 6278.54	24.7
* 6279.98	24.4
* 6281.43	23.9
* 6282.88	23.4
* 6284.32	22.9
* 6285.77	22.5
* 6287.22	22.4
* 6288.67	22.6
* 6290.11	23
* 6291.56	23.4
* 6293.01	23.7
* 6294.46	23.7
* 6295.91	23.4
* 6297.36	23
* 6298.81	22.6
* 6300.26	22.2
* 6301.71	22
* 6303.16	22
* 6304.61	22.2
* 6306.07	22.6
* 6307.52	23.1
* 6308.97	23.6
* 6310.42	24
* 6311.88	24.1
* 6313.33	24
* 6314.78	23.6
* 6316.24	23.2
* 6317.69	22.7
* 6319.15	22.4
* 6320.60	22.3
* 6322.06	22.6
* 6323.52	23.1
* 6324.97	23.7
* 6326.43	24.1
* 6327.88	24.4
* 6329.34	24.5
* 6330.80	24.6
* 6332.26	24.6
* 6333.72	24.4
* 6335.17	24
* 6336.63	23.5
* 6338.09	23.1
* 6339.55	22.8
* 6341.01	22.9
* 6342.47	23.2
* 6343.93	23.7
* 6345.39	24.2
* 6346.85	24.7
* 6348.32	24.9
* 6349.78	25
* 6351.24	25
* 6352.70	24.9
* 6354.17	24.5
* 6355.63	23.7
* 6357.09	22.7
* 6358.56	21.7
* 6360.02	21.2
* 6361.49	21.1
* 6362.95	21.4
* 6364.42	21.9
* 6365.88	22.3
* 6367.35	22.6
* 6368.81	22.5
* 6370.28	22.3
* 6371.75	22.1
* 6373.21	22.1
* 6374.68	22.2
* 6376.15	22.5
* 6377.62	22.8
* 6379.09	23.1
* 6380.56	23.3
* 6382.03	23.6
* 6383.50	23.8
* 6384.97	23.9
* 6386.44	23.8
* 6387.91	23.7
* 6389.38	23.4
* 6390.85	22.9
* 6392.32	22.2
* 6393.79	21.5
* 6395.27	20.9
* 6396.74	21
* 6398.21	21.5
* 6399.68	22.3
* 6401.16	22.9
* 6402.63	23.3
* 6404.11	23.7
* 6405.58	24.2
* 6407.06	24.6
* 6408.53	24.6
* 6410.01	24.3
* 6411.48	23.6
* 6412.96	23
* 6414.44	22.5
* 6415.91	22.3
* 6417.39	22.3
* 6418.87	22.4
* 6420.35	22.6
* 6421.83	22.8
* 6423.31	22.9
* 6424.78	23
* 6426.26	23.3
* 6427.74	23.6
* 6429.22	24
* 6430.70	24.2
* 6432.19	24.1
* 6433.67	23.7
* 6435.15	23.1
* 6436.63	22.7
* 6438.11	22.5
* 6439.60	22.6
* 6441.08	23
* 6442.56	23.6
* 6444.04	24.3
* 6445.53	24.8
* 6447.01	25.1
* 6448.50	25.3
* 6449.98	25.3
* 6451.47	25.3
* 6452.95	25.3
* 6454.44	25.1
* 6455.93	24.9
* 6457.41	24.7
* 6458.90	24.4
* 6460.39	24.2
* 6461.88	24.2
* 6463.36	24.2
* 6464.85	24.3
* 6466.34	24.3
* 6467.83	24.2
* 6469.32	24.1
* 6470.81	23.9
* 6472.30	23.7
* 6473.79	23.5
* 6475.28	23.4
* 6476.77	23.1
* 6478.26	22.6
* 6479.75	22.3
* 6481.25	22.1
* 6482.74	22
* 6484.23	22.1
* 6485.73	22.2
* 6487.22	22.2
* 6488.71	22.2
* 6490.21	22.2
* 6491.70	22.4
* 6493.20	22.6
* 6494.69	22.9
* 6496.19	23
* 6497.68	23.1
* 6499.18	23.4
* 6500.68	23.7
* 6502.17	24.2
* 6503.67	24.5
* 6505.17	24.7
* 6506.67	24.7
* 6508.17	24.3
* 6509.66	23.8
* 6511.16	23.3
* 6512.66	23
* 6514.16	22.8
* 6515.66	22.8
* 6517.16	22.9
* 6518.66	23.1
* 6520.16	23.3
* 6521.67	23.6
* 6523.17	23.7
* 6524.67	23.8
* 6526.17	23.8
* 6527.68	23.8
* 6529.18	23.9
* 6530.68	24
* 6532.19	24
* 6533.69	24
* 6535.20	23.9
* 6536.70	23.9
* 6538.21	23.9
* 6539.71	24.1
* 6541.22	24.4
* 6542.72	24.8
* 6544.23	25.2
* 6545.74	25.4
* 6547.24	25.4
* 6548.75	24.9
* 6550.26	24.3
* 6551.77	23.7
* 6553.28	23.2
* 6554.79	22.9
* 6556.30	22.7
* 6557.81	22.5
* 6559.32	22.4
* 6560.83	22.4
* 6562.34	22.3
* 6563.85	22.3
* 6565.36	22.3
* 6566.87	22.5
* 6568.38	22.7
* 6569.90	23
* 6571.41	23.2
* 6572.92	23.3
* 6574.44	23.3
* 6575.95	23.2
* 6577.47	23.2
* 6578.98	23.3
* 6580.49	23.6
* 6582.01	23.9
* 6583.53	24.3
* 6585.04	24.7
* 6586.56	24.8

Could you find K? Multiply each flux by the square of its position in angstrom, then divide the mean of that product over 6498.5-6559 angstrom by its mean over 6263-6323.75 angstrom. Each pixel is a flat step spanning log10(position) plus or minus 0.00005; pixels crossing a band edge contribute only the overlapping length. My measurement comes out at 1.10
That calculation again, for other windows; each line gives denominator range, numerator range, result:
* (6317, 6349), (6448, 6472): 1.08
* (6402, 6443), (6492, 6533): 1.04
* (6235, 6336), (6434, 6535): 1.09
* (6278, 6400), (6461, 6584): 1.07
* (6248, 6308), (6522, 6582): 1.12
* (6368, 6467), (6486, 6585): 1.04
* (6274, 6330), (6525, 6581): 1.09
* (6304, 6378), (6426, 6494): 1.06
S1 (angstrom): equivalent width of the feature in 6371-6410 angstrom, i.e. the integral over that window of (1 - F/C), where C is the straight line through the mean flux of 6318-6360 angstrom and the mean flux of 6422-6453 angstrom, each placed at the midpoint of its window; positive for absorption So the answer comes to 1.4 angstrom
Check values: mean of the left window 23.7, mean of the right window 23.8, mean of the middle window 22.9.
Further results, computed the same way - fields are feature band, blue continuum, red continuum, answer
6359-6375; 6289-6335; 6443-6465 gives 1.28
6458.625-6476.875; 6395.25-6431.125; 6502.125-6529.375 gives -0.46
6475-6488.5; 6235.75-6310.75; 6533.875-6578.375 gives 0.54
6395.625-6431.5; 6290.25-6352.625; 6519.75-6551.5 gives 1.06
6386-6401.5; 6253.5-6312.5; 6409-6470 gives 0.85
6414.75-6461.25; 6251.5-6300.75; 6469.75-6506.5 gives -1.45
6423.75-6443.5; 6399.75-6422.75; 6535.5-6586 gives -0.05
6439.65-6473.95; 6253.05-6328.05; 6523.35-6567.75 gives -1.31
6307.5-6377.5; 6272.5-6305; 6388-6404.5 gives -1.35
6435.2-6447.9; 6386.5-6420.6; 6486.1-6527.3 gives -0.29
